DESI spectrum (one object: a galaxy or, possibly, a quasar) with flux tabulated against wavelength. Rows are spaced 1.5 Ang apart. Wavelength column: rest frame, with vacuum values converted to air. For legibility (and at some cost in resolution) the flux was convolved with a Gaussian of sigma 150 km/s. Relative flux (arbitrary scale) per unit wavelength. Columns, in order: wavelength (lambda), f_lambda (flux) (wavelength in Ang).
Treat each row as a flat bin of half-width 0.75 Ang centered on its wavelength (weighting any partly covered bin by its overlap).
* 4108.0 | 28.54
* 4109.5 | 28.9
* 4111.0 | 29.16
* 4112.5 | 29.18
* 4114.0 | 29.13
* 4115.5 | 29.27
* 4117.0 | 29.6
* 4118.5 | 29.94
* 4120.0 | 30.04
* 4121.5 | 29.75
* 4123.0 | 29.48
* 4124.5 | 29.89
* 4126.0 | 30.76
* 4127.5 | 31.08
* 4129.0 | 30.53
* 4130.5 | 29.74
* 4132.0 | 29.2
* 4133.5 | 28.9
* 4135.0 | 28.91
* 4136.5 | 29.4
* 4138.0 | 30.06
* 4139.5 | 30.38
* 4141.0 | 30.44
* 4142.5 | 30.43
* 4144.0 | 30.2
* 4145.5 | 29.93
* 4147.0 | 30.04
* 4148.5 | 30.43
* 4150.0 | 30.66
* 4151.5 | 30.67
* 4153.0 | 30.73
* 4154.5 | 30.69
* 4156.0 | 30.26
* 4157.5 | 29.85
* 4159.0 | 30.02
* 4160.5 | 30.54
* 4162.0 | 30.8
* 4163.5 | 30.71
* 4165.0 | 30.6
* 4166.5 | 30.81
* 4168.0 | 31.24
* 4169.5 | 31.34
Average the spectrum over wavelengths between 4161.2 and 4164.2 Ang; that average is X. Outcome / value 30.8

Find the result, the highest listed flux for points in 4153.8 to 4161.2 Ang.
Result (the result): 30.69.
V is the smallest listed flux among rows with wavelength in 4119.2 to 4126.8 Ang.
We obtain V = 29.48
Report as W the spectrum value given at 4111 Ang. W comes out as 29.16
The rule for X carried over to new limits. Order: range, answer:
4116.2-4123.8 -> 29.8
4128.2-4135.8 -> 29.5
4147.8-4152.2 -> 30.6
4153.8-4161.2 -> 30.3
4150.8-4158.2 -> 30.4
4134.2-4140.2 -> 29.7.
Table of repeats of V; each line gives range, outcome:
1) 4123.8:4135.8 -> 28.9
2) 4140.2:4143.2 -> 30.43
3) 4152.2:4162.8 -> 29.85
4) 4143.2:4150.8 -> 29.93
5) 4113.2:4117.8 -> 29.13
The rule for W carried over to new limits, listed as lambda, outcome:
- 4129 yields 30.53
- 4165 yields 30.6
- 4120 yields 30.04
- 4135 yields 28.91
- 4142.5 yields 30.43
